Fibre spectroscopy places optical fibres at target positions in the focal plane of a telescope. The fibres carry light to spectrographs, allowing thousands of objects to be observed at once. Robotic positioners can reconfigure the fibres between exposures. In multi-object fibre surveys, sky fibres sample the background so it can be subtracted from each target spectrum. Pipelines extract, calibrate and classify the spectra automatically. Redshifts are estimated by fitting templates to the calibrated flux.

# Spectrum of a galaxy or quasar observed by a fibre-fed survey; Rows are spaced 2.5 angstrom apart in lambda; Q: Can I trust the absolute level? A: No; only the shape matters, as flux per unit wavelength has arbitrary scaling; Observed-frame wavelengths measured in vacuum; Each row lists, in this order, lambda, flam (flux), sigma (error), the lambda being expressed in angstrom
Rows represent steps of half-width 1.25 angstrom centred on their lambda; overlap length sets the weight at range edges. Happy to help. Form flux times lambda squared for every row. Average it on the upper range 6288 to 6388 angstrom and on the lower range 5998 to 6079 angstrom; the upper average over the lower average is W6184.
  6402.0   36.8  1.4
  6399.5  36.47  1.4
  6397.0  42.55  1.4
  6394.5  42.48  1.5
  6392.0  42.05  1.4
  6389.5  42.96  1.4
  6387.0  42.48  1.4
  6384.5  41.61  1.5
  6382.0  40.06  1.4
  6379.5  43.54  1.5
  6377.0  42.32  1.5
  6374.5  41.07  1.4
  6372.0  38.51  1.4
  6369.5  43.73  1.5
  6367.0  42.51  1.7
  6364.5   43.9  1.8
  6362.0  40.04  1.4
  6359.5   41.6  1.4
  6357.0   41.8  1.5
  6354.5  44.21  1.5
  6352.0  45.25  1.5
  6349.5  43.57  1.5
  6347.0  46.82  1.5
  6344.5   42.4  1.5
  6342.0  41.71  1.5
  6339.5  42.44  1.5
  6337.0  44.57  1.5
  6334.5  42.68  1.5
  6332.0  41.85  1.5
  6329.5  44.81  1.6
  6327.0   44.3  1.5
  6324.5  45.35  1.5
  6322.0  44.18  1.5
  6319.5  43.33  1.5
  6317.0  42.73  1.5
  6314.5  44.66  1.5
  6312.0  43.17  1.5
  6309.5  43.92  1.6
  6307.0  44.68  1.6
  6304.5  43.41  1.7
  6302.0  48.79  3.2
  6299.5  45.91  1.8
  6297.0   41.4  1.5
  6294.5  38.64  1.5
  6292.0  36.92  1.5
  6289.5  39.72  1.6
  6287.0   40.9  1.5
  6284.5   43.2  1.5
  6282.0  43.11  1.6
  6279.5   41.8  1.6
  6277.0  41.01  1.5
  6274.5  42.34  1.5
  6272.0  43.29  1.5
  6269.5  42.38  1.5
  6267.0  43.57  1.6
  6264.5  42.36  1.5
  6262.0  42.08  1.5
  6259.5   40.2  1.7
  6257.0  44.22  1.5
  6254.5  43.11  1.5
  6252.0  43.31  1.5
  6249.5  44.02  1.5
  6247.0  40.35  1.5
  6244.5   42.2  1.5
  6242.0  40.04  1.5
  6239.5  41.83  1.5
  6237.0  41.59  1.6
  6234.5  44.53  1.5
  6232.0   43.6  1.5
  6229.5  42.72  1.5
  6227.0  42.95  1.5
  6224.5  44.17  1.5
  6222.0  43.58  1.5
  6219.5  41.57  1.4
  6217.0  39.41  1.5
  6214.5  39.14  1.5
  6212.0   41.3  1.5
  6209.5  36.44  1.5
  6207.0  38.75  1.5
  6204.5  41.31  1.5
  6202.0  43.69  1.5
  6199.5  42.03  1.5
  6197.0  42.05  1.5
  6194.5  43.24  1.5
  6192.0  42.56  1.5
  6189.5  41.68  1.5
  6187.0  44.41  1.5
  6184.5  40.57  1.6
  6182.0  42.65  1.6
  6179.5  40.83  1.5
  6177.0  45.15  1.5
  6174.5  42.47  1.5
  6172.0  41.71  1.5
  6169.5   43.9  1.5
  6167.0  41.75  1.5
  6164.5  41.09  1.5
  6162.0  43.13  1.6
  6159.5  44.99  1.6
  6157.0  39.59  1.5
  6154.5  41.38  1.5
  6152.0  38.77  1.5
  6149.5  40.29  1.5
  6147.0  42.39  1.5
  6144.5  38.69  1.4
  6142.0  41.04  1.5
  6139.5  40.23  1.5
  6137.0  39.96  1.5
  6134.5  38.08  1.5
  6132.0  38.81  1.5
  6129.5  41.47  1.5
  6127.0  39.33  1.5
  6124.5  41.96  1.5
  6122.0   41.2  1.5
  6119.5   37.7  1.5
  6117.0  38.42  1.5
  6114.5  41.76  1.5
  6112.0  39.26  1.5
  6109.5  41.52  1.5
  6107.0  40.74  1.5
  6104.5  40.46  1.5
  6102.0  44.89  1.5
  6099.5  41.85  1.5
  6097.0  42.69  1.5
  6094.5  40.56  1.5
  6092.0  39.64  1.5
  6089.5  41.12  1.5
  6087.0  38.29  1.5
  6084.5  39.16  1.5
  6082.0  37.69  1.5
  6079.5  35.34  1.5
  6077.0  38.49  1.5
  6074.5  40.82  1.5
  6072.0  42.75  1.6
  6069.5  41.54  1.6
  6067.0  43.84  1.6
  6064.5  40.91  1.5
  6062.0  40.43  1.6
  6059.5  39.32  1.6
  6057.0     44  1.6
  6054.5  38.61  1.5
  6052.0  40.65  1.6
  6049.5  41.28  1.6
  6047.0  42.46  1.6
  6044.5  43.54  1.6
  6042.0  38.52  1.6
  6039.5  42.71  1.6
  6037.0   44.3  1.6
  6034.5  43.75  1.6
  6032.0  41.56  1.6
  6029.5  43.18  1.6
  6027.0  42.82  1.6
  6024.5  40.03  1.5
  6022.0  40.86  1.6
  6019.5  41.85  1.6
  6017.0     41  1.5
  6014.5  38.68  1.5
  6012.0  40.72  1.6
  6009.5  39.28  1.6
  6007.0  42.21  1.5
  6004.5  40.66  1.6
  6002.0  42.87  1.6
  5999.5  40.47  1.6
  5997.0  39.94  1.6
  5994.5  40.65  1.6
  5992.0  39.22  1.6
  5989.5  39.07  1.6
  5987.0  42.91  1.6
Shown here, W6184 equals 1.1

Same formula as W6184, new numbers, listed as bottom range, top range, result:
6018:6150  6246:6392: 1.13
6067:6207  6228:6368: 1.10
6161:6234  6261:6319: 1.04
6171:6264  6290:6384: 1.06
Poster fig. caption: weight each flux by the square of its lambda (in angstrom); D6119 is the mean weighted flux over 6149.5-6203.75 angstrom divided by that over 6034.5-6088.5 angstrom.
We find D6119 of 1.1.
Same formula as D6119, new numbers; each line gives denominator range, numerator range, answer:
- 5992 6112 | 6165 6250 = 1.08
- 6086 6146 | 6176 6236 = 1.07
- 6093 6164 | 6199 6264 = 1.06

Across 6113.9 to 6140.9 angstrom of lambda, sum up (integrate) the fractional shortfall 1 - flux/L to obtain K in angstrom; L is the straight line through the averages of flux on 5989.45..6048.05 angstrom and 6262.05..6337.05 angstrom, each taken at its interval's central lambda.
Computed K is 1.3 angstrom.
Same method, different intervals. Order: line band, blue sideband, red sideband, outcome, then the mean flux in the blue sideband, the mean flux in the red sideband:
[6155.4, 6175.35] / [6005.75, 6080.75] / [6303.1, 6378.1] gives -0.14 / 41.2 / 43.2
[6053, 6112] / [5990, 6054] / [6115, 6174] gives 0.57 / 41.3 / 40.7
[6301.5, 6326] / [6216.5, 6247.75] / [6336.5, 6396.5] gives -1.06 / 42.3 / 42.5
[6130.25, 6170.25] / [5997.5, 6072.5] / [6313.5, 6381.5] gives 1.15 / 41.5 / 43.1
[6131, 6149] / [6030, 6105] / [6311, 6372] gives 0.75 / 41.1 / 43.3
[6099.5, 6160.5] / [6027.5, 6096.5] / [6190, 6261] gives 1.19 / 40.9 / 41.9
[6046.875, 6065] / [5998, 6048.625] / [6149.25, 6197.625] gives 0.36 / 41.6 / 42.1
